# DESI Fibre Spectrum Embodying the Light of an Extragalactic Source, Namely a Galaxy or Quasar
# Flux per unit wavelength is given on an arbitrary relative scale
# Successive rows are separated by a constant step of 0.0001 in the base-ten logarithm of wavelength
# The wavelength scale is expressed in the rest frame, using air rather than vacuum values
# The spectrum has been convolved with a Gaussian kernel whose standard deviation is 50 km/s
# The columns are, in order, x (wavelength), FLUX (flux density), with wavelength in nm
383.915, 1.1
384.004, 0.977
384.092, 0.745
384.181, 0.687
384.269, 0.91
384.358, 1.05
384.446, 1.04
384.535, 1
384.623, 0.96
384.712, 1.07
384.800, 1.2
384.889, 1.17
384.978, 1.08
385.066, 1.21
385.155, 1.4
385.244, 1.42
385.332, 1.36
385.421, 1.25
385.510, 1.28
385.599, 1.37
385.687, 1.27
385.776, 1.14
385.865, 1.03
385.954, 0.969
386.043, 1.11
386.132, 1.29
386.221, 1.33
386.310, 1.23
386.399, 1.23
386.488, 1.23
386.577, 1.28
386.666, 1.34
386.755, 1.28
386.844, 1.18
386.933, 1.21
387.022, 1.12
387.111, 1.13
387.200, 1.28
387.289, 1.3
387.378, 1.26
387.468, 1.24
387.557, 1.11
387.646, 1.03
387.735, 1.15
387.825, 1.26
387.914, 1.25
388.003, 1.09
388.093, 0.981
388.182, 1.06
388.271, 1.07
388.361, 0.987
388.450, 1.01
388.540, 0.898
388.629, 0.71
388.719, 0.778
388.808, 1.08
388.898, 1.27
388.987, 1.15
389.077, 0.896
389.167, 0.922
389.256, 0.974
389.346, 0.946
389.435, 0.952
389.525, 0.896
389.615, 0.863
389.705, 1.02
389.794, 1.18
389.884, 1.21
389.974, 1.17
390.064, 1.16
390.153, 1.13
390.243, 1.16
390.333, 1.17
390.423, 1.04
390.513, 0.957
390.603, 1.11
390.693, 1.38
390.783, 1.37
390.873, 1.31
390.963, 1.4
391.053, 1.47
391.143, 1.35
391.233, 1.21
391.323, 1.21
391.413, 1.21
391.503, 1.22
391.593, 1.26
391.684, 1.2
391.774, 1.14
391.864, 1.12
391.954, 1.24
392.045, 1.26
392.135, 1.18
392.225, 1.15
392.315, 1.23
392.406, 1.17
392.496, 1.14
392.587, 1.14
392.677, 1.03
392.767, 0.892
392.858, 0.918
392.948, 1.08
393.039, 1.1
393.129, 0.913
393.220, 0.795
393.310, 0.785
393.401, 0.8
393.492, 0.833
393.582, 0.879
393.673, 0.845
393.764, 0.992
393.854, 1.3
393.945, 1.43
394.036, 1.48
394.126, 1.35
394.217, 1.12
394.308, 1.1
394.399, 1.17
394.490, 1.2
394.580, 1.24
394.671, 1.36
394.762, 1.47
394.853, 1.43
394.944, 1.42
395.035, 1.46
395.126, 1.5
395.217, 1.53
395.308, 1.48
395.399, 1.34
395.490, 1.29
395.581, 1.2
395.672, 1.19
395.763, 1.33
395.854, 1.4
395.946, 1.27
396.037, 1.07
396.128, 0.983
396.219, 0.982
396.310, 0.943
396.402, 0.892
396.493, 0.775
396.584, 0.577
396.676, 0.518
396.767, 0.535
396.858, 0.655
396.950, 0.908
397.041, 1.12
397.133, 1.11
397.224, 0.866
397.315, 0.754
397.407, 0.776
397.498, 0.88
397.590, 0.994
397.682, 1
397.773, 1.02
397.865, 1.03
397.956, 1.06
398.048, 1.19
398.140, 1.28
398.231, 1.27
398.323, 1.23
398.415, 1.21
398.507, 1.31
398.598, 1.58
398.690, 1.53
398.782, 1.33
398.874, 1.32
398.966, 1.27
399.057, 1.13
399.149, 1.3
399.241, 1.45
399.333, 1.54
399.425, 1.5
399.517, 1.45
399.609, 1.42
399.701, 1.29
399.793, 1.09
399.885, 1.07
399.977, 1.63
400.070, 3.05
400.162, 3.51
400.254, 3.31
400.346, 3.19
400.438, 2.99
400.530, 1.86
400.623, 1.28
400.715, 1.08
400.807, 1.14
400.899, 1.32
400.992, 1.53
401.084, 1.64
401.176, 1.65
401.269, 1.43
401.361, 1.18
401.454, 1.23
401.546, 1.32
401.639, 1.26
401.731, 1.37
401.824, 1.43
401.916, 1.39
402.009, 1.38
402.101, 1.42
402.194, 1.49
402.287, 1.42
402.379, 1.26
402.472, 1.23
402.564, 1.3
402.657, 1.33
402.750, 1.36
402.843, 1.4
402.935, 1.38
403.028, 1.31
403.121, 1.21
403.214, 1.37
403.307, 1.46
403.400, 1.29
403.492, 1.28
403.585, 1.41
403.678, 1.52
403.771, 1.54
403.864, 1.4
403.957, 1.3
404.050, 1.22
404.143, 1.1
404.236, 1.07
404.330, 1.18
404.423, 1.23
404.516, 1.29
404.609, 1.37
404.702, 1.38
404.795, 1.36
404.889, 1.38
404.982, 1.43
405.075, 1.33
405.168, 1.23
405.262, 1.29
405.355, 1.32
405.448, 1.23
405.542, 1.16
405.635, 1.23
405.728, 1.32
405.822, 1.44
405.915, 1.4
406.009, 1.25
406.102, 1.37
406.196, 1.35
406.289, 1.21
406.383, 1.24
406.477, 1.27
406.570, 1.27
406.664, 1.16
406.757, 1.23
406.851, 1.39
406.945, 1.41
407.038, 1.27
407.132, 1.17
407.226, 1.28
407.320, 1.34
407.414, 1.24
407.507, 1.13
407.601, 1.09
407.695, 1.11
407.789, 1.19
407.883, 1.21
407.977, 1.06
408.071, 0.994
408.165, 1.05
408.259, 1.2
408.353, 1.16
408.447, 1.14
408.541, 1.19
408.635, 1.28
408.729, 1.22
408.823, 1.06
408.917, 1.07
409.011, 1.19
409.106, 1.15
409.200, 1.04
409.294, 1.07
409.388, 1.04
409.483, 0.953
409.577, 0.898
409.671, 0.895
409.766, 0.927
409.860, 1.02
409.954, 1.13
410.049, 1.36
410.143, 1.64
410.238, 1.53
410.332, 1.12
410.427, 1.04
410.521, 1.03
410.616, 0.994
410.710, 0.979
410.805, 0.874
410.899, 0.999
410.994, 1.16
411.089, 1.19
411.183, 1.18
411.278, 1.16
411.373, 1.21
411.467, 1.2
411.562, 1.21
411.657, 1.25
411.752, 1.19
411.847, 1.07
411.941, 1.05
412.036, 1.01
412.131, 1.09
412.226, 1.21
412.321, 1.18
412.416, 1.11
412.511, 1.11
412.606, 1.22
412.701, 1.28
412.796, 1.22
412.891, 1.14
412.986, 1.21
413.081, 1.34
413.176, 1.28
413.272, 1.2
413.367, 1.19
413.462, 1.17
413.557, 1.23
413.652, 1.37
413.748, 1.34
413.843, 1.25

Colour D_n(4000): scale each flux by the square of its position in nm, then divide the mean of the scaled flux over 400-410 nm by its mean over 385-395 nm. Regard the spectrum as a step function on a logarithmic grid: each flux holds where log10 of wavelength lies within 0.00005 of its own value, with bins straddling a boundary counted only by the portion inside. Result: 1.27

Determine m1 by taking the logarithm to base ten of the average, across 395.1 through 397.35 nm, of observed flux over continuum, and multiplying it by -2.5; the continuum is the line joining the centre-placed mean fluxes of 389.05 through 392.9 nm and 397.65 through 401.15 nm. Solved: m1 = 0.31 mag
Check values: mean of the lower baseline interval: 1.14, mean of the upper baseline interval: 1.57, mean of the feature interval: 1.05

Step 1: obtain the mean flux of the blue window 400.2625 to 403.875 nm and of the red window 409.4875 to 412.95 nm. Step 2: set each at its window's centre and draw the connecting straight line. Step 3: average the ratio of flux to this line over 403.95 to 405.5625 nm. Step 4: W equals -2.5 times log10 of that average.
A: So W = 0.089 mag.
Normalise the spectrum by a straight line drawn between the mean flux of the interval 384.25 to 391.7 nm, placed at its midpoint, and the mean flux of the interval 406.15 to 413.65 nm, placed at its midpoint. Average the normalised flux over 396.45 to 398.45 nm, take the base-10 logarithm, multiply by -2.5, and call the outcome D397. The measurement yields 0.22 mag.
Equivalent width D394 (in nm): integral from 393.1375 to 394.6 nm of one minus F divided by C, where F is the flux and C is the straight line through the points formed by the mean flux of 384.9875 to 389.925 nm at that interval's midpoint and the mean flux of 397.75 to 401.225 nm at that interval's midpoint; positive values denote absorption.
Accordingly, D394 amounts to 0.320 nm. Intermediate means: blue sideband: 1.14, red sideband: 1.58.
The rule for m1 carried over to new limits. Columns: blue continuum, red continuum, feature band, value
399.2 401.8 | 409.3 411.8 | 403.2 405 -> 0.13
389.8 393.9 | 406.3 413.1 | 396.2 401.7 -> -0.18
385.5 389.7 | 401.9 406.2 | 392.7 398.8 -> 0.10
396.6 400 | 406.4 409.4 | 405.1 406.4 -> -0.10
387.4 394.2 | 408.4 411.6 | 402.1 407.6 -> -0.17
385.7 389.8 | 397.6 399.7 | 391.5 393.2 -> 0.06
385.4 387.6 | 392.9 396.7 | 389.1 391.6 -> 0.03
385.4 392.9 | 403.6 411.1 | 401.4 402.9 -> -0.14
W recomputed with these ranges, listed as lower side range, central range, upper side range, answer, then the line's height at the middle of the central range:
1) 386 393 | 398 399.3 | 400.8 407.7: -0.06 mag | 1.25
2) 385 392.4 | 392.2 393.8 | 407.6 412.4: 0.18 mag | 1.15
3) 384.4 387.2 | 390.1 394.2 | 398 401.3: 0.22 mag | 1.39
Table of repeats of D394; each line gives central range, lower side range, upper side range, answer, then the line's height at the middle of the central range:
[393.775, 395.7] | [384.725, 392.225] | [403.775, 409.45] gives -0.24 nm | 1.18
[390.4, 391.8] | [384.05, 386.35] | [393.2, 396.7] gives -0.12 nm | 1.15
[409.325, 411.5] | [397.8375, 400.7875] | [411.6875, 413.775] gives 0.27 nm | 1.26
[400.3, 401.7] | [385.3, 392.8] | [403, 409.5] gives -0.45 nm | 1.22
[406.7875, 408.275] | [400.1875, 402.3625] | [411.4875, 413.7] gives 0.21 nm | 1.39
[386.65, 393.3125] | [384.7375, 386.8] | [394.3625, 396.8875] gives 0.45 nm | 1.2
